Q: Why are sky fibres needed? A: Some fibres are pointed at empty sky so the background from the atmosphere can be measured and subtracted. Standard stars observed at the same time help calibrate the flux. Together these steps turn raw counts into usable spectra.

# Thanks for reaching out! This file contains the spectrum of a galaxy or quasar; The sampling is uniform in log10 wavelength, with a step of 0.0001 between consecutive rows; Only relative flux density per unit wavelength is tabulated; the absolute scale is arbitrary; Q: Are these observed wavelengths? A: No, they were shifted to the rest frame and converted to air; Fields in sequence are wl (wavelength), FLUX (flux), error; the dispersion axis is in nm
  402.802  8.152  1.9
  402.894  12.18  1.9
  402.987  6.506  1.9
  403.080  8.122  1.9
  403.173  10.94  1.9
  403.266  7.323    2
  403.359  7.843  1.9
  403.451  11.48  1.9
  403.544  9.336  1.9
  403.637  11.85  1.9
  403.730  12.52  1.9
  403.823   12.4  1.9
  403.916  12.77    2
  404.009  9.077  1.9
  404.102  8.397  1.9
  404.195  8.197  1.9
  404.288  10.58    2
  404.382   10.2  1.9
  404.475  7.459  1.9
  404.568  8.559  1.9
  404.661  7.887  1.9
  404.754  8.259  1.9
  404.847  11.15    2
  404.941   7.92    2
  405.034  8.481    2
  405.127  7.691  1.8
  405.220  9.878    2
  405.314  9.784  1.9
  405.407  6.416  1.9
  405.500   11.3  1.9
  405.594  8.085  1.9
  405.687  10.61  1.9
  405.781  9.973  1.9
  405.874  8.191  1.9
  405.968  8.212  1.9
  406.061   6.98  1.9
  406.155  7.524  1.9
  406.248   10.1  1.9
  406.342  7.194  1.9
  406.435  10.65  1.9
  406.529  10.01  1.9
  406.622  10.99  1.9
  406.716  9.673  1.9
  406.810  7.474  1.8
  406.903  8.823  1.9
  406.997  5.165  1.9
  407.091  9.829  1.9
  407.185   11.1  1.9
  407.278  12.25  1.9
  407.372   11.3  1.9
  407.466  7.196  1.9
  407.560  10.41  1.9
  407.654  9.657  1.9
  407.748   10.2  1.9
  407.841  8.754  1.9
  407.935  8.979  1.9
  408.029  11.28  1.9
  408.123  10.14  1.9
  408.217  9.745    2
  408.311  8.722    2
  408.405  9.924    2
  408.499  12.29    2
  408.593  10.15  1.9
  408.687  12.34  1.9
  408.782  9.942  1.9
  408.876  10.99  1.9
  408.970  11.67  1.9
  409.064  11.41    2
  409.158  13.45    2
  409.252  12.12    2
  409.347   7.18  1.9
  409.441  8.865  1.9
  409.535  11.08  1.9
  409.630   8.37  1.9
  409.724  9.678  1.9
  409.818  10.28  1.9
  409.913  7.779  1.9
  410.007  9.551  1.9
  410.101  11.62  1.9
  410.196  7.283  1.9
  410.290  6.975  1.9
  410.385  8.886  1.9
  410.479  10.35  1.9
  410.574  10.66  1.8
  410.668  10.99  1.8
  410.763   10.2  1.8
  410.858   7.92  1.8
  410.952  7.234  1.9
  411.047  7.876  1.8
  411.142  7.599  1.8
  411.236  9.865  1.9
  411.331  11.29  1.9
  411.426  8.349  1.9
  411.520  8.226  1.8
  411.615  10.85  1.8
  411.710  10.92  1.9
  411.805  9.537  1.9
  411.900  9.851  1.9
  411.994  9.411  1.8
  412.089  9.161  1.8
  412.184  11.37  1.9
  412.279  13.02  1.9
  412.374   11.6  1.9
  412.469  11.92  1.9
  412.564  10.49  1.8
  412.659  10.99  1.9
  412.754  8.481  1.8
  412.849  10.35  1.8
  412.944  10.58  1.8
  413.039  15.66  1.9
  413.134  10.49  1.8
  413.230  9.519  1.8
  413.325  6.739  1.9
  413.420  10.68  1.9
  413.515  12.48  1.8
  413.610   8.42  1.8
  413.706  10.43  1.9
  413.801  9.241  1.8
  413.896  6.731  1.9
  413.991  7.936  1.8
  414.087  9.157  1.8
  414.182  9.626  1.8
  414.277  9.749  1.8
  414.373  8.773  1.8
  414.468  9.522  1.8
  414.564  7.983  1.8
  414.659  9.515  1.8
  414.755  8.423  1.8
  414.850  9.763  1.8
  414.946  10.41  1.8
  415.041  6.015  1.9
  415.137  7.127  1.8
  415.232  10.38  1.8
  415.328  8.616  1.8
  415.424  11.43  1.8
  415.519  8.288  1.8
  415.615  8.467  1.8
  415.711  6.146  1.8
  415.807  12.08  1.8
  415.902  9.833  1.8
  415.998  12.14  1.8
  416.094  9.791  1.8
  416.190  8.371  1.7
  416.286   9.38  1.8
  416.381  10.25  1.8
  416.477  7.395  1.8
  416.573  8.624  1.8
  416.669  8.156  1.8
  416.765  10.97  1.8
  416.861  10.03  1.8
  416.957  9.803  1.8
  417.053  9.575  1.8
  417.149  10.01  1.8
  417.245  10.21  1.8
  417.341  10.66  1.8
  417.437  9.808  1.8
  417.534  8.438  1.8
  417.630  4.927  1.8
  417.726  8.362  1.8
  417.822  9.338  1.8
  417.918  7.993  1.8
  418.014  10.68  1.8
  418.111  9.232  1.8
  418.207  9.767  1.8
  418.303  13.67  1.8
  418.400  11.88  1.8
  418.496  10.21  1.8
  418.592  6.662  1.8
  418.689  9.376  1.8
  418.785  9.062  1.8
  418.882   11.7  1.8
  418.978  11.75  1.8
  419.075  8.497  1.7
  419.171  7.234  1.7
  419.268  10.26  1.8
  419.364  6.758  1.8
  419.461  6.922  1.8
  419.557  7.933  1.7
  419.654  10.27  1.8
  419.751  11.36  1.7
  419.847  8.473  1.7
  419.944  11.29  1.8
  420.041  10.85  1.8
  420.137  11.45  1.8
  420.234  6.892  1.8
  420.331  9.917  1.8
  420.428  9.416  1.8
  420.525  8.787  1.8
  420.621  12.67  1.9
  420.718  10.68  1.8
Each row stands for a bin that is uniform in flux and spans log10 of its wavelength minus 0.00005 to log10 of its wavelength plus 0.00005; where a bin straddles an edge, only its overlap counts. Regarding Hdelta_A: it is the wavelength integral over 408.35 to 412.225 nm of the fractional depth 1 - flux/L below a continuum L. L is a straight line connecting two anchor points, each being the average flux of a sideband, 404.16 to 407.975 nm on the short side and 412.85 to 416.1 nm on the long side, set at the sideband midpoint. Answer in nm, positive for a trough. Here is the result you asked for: -0.227 nm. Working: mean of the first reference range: 9.1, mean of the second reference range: 9.48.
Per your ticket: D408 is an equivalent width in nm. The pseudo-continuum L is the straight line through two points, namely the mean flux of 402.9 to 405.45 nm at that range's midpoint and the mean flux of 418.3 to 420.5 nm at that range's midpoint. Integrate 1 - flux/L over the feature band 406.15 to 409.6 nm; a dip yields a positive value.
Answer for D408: -0.22 nm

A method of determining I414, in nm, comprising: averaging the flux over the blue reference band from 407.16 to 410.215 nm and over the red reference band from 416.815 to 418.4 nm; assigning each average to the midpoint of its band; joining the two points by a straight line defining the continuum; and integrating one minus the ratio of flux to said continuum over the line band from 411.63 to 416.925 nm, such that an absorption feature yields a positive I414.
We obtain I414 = 0.08 nm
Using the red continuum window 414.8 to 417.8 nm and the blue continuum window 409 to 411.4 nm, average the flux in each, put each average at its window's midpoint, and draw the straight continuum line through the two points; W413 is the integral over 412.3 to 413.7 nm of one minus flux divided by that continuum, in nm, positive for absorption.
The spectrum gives -0.19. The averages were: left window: 9.54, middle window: 10.6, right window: 9.21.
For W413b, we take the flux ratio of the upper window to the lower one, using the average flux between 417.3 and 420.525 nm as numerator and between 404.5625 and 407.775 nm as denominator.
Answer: 1.0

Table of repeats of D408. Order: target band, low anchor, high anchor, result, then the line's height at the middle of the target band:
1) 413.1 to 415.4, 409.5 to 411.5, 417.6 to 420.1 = 0.06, 9.31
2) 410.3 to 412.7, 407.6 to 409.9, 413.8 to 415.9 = -0.07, 9.65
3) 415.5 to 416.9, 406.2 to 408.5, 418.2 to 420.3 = 0.04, 9.64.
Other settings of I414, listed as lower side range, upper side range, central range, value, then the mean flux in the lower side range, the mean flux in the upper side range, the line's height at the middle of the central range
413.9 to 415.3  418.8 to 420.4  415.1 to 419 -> -0.17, 8.81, 9.46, 9.13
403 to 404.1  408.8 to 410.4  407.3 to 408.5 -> 0.01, 10.1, 9.86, 9.94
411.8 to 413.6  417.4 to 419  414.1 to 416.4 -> 0.20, 10.6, 9.54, 10.1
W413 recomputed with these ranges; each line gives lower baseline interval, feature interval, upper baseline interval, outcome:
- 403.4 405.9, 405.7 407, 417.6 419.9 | 0.10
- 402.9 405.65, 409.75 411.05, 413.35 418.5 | 0.03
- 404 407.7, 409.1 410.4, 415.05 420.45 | -0.05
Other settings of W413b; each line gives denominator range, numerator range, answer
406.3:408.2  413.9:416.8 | 0.95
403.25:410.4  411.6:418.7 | 1.01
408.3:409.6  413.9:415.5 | 0.83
